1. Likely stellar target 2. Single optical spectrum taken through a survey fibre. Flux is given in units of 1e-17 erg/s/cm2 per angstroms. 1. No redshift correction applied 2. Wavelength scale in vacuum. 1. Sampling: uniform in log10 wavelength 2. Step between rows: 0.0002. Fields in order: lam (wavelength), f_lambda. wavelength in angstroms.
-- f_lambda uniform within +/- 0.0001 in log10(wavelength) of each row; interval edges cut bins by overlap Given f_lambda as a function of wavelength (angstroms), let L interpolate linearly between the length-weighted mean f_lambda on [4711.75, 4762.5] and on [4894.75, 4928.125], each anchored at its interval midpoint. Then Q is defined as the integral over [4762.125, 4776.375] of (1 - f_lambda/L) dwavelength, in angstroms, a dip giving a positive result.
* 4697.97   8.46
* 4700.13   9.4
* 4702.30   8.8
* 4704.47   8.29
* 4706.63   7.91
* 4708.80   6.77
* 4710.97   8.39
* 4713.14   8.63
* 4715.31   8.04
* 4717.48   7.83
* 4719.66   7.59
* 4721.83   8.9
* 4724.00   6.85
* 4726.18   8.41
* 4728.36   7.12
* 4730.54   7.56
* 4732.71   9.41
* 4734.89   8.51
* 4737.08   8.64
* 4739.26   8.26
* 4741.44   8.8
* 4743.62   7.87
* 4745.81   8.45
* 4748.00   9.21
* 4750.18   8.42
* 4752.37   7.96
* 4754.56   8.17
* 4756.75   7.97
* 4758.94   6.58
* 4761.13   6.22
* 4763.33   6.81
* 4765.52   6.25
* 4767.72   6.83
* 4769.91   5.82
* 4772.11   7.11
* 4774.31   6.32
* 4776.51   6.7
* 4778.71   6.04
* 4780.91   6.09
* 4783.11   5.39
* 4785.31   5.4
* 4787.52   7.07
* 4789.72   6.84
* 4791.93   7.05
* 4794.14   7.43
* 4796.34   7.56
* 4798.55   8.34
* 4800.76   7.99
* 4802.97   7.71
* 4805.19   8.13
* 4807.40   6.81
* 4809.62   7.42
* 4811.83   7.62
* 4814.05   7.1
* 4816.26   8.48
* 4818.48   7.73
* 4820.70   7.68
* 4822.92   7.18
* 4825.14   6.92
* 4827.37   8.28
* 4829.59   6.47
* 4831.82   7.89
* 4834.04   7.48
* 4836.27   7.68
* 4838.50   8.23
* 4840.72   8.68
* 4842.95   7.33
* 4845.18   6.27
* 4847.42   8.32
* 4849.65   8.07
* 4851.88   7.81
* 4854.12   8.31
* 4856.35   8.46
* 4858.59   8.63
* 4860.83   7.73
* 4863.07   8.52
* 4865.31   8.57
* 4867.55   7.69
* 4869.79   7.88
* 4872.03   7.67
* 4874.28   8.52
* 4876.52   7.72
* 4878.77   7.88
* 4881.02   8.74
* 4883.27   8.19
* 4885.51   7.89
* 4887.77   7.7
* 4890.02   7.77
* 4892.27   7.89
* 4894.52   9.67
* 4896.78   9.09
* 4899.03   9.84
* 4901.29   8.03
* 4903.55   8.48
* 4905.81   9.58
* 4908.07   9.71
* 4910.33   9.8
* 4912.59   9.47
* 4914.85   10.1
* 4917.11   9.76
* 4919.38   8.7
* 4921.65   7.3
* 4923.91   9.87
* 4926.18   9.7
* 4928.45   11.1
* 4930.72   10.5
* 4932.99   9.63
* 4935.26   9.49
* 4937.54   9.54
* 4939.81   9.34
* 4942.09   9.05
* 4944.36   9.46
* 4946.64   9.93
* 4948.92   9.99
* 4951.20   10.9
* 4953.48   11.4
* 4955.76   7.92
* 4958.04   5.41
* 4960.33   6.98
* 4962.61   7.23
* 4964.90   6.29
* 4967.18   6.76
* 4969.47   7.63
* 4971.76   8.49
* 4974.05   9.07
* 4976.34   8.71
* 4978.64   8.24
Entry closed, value 3.0 angstroms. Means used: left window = 8.06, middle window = 6.53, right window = 9.3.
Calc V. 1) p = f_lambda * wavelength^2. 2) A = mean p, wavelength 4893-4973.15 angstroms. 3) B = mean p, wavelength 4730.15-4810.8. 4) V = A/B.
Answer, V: 1.31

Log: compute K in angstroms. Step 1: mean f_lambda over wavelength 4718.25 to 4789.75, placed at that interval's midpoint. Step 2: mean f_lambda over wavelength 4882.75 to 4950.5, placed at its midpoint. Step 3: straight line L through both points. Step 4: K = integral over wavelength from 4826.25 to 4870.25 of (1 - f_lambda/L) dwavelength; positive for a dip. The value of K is 2.8 angstroms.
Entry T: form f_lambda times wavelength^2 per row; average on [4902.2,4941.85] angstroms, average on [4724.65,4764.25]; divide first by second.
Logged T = 1.3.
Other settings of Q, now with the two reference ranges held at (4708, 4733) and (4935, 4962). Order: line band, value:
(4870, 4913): 1.0 angstroms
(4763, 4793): 6.6 angstroms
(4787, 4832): 4.6 angstroms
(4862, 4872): 0.6 angstroms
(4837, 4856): 1.5 angstroms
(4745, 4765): 1.0 angstroms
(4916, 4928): -0.3 angstroms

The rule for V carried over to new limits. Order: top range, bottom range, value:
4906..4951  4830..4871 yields 1.25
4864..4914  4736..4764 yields 1.14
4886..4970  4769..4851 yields 1.29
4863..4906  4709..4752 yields 1.08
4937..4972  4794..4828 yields 1.18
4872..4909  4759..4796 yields 1.37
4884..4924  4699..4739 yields 1.18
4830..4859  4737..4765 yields 1.04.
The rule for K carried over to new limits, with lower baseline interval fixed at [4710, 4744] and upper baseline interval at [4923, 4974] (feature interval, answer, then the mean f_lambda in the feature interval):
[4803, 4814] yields 1.3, 7.47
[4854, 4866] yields 0.4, 8.37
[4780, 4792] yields 3.1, 6.25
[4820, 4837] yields 2.2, 7.43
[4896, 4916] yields -1.3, 9.35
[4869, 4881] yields 0.9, 8.01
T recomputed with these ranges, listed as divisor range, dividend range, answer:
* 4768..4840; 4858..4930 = 1.26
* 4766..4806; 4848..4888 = 1.22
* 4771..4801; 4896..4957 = 1.49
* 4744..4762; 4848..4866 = 1.09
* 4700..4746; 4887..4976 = 1.19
